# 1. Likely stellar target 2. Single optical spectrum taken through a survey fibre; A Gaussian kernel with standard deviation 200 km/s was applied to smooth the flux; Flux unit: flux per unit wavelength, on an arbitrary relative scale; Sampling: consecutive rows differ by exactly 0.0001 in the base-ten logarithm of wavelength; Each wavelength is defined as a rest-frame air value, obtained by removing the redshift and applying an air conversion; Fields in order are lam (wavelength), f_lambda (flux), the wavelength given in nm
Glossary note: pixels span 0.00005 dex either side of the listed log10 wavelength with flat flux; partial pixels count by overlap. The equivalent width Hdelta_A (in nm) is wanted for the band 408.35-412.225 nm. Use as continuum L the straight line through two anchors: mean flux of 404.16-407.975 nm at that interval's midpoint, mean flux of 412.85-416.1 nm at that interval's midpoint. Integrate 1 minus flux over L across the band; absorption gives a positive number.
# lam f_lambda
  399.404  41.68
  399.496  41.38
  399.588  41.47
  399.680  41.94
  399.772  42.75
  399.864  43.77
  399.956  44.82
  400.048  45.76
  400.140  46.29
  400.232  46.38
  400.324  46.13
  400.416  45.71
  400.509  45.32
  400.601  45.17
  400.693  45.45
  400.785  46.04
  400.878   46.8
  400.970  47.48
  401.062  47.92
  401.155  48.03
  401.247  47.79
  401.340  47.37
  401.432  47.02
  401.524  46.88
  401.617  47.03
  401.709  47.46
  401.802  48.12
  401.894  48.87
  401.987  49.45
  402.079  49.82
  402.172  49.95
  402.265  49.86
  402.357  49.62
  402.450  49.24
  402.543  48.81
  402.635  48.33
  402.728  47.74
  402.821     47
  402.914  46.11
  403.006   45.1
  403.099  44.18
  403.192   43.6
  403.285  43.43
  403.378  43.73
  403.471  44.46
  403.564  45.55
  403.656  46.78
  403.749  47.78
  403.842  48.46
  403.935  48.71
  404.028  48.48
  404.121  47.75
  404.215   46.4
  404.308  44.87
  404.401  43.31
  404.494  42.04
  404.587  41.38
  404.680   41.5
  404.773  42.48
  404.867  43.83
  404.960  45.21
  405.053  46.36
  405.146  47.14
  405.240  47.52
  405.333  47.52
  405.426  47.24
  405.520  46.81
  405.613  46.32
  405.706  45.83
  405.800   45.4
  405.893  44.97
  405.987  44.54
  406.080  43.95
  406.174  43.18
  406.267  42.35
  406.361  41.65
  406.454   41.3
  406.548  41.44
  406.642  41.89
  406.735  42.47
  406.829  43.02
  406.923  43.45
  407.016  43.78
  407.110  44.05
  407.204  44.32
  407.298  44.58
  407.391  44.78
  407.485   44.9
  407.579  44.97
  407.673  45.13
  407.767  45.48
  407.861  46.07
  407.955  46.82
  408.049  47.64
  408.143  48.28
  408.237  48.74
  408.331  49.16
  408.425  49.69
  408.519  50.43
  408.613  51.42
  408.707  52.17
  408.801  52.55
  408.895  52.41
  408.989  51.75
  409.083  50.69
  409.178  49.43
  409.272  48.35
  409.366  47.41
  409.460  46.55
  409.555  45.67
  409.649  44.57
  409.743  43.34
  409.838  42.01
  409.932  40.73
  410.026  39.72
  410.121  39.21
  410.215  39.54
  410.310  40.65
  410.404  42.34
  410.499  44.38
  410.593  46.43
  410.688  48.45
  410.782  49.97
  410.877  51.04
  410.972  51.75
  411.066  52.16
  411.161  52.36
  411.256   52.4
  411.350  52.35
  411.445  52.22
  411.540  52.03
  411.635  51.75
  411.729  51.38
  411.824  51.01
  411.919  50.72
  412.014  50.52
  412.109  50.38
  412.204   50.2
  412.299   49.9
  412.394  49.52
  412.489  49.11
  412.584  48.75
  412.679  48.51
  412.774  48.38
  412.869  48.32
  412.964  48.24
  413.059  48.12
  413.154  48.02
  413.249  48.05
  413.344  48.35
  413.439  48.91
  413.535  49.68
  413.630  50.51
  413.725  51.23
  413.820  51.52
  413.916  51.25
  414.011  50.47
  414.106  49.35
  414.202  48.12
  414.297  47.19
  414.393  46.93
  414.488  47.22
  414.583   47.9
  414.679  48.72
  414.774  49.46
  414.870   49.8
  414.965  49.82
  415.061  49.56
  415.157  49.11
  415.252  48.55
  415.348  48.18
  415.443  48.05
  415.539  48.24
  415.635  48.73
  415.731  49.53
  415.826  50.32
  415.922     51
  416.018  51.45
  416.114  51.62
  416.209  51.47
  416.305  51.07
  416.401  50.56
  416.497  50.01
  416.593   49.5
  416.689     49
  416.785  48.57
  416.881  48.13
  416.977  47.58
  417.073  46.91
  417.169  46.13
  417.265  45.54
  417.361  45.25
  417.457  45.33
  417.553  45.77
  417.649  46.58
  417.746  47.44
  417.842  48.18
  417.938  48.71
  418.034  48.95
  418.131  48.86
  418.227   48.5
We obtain -0.13 nm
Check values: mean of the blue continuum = 44.4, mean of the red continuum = 49.1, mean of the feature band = 48.3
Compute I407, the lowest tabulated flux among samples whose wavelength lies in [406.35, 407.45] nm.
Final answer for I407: 41.3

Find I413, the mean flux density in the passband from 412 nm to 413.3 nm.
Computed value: 49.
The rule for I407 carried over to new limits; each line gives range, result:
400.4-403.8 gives 43.43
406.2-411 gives 39.21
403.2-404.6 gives 41.38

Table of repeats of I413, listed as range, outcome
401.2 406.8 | 45.9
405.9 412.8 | 47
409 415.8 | 48.4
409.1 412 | 47.4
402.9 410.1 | 45.7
